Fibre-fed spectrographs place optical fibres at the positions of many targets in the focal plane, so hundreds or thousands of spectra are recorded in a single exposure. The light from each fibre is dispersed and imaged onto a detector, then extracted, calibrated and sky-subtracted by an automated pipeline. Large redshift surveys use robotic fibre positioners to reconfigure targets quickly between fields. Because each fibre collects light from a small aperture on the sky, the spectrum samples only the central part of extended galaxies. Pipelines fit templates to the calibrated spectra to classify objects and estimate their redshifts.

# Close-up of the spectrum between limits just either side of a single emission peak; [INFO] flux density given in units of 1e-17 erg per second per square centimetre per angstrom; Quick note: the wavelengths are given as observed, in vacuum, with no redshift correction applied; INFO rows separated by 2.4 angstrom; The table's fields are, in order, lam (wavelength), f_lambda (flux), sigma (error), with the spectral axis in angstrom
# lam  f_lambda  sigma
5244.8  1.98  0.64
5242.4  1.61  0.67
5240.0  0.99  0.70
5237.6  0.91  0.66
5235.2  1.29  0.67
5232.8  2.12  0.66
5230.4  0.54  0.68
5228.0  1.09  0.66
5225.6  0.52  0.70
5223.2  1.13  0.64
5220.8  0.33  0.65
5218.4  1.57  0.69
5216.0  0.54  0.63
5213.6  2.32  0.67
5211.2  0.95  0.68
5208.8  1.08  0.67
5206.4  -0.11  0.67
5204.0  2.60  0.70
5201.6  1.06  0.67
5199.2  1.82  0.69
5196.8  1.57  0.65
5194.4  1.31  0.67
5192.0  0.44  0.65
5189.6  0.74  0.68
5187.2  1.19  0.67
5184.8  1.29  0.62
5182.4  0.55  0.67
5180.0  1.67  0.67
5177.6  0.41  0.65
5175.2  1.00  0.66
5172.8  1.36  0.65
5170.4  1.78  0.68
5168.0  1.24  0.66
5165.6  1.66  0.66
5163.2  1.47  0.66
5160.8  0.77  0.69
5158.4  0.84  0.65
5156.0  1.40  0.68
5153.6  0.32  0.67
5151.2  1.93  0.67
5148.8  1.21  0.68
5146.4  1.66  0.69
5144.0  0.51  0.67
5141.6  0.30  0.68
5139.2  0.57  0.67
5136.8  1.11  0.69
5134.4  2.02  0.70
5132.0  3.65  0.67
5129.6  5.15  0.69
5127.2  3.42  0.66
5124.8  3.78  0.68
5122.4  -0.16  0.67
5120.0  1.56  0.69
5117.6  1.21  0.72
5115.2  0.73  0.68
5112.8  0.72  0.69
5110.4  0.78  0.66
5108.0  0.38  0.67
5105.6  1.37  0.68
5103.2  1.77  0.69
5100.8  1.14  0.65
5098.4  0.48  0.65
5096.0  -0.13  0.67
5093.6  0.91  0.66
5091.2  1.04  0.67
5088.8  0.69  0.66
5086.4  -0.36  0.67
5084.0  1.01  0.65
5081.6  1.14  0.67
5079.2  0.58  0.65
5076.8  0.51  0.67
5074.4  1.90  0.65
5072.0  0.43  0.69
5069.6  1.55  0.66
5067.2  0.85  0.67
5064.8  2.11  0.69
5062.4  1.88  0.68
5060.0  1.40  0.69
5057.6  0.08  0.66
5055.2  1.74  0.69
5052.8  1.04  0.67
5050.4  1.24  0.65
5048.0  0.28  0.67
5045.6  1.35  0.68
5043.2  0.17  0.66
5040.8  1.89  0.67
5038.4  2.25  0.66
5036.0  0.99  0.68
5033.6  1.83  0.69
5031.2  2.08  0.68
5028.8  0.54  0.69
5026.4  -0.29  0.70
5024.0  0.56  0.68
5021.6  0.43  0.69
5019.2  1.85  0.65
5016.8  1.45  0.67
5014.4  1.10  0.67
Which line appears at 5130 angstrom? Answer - [O II] 3727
